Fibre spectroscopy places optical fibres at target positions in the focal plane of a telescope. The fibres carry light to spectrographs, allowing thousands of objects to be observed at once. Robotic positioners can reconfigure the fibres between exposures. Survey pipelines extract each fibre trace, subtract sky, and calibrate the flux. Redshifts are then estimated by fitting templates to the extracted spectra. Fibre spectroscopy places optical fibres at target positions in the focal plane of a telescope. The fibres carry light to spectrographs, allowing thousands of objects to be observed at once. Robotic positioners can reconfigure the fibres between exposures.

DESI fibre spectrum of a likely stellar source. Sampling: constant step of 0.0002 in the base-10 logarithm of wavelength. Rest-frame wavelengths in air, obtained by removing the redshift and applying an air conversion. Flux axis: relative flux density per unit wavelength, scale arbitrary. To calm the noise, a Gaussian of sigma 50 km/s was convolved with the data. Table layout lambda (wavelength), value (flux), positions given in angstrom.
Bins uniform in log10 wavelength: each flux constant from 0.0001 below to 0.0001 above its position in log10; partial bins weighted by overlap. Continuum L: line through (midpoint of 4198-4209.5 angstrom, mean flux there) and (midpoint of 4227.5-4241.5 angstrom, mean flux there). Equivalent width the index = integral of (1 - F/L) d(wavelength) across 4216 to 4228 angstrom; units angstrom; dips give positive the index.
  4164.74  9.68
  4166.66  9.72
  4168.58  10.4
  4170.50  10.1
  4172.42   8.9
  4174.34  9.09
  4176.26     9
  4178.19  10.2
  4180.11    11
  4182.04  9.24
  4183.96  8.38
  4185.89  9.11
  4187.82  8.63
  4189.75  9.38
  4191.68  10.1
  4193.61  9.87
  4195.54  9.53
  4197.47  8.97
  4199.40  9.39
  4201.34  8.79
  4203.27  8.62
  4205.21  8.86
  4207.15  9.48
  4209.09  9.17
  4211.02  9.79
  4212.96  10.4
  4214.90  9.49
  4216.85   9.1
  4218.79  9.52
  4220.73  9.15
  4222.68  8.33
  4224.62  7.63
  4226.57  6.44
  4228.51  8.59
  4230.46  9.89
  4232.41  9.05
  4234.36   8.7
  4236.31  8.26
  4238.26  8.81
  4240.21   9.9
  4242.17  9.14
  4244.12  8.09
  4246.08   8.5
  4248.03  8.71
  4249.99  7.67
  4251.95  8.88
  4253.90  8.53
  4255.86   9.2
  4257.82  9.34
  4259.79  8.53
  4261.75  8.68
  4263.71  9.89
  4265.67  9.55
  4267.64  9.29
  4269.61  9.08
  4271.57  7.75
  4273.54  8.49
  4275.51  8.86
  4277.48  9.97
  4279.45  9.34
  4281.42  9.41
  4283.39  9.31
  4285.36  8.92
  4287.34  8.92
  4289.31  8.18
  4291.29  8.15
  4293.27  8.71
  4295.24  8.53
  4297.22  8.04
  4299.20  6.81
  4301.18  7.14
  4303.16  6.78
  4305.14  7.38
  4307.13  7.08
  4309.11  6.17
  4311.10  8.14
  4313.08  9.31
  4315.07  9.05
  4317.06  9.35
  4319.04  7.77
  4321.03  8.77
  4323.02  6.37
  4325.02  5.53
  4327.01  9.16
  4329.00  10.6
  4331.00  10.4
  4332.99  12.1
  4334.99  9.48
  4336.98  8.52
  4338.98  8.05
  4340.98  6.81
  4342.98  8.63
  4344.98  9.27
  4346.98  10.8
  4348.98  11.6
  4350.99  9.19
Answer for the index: 0.9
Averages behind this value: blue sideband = 9.04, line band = 8.37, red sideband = 9.02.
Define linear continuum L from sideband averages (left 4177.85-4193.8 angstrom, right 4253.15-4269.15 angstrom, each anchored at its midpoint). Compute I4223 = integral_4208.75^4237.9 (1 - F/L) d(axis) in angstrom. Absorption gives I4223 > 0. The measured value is 1.3 angstrom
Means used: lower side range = 9.5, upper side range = 9.13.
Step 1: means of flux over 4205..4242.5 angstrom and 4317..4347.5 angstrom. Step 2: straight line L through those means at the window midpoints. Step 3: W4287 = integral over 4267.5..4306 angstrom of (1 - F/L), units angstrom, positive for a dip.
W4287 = 1.93 angstrom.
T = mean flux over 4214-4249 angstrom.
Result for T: 8.74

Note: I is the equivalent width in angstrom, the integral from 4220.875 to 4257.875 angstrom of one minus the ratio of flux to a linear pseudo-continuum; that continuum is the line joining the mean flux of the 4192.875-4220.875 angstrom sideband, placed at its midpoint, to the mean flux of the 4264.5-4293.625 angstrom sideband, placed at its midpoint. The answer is 2.23 angstrom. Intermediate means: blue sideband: 9.34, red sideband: 8.94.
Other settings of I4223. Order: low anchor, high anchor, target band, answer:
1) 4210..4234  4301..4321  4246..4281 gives -2.0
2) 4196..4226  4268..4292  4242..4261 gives 0.7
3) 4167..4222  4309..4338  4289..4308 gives 2.7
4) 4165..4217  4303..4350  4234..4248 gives 0.6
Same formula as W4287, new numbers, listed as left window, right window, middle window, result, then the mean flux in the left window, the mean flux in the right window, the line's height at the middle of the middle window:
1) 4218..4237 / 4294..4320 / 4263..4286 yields -2.9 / 8.55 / 7.82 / 8.12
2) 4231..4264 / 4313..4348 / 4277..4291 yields -0.4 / 8.81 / 8.88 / 8.84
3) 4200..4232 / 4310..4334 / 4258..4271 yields -0.3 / 8.96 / 8.87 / 8.92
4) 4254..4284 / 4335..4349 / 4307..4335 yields 1.1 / 9.09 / 8.95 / 8.99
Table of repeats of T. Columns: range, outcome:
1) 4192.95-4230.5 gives 9.02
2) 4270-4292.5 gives 8.85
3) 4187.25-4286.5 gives 9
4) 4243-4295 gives 8.84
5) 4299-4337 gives 8.32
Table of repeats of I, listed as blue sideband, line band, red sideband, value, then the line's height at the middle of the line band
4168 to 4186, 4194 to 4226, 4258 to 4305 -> 0.5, 9.25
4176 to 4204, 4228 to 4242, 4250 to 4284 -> 0.2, 9.16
